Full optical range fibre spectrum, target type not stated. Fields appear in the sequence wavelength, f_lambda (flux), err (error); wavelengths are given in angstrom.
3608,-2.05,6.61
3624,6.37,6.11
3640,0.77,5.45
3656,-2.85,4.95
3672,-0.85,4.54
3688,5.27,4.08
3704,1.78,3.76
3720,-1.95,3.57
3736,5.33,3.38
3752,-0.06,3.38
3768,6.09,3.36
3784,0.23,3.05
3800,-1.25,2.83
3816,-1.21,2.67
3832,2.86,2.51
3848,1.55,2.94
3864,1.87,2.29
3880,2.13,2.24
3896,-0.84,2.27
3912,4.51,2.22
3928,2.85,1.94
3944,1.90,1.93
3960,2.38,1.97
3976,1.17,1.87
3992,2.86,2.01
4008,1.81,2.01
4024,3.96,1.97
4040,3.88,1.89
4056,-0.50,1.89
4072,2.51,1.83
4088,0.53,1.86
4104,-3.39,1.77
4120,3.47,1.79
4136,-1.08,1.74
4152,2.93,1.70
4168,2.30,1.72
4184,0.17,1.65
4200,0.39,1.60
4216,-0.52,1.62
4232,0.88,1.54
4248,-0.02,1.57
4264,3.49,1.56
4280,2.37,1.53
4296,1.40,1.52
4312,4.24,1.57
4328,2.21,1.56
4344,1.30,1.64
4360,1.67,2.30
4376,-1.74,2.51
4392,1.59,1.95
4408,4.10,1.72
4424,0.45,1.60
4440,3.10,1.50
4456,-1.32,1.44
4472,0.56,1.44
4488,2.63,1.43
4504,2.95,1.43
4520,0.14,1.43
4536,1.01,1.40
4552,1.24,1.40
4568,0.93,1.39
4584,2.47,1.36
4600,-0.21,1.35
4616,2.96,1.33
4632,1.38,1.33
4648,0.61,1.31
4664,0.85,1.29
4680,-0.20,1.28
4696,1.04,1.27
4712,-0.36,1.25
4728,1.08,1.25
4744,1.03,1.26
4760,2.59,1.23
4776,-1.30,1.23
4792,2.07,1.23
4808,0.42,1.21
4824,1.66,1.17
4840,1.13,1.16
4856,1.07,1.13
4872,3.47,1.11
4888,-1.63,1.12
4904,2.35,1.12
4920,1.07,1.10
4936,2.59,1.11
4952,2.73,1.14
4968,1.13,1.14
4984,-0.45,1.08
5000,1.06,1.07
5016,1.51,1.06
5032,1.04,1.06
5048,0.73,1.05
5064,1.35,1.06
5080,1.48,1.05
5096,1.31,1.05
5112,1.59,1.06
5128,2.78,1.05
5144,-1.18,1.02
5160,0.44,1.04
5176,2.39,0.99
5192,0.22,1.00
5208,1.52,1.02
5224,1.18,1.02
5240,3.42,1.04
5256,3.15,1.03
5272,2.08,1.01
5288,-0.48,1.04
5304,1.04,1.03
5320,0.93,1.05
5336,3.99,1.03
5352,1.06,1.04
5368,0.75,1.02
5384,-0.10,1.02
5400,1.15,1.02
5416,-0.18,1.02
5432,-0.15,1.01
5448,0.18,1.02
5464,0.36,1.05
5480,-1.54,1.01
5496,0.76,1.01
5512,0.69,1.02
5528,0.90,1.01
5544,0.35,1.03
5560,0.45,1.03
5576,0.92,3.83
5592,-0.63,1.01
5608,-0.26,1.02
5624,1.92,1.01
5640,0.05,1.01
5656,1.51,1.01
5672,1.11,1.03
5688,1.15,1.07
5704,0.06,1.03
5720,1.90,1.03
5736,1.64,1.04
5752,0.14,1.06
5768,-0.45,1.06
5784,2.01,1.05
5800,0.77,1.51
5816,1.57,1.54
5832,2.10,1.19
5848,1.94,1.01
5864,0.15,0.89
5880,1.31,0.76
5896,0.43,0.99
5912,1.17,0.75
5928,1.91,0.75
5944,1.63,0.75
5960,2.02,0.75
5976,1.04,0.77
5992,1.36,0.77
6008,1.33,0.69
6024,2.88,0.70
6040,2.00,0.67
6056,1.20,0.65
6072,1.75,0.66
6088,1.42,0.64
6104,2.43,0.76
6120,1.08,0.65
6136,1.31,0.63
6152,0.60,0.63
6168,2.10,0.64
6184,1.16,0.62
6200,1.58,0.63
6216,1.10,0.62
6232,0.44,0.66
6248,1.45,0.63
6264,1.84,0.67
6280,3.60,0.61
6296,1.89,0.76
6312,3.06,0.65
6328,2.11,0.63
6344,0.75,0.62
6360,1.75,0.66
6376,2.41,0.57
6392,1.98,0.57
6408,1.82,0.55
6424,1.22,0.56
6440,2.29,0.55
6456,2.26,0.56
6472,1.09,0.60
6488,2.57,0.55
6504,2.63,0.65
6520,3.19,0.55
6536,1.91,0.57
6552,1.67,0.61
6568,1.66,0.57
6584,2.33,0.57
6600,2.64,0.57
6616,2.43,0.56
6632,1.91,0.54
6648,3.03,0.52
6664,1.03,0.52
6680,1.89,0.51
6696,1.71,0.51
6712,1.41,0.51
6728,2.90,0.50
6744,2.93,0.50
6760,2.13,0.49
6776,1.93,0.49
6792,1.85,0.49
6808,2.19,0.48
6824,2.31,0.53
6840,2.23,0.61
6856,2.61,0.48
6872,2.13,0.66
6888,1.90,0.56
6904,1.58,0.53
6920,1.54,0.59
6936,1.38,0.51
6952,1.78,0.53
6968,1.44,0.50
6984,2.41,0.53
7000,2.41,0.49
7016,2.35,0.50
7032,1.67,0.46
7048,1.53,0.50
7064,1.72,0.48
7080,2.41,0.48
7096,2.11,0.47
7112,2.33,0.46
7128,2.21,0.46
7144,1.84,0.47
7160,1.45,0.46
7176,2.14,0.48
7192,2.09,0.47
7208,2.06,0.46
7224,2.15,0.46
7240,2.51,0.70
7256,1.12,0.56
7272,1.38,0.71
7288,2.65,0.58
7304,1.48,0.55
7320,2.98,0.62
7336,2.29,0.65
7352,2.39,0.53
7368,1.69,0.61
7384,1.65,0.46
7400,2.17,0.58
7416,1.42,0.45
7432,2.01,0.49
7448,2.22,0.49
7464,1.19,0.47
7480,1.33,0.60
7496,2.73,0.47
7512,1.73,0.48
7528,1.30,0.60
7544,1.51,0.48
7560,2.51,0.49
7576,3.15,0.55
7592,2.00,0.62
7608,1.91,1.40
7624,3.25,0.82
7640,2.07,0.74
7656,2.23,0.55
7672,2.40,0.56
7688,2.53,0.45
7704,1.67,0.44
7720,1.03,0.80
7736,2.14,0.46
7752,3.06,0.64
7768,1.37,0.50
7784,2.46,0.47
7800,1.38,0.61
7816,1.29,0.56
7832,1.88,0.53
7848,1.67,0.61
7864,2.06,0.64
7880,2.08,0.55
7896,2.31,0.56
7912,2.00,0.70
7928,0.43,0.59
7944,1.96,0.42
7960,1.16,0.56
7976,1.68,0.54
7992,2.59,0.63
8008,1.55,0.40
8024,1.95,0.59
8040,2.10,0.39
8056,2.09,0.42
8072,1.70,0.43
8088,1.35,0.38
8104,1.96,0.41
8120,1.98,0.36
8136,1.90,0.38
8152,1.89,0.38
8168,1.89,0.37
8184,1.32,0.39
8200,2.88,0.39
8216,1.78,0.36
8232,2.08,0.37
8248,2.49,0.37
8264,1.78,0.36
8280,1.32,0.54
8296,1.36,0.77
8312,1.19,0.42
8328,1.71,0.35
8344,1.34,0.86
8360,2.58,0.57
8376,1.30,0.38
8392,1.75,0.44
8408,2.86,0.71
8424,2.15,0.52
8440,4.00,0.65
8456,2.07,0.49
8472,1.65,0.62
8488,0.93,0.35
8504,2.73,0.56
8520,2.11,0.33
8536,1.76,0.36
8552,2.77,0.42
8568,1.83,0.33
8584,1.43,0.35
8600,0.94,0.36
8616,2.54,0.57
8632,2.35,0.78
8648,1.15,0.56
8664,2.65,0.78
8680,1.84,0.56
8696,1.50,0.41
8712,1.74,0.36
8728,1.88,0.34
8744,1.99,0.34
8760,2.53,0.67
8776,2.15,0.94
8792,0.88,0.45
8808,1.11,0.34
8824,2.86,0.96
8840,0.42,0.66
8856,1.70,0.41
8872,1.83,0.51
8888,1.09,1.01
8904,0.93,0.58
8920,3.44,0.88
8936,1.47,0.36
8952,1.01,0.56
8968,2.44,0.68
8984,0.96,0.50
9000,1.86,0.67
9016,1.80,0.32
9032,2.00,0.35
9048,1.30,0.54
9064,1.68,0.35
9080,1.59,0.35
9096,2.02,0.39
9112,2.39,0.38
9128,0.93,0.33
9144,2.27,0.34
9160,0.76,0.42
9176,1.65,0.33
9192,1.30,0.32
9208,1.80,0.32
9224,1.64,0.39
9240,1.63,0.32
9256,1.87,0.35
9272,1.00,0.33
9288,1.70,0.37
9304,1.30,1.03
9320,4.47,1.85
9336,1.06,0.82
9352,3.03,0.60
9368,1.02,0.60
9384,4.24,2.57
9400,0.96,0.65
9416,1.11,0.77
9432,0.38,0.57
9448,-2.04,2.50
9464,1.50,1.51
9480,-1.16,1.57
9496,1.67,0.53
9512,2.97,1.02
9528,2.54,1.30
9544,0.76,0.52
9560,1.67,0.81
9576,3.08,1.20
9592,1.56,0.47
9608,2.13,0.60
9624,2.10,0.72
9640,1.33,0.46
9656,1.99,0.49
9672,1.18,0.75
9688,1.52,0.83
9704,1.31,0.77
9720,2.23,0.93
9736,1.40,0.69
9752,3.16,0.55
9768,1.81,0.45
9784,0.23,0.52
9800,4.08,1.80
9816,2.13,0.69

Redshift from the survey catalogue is 0.686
